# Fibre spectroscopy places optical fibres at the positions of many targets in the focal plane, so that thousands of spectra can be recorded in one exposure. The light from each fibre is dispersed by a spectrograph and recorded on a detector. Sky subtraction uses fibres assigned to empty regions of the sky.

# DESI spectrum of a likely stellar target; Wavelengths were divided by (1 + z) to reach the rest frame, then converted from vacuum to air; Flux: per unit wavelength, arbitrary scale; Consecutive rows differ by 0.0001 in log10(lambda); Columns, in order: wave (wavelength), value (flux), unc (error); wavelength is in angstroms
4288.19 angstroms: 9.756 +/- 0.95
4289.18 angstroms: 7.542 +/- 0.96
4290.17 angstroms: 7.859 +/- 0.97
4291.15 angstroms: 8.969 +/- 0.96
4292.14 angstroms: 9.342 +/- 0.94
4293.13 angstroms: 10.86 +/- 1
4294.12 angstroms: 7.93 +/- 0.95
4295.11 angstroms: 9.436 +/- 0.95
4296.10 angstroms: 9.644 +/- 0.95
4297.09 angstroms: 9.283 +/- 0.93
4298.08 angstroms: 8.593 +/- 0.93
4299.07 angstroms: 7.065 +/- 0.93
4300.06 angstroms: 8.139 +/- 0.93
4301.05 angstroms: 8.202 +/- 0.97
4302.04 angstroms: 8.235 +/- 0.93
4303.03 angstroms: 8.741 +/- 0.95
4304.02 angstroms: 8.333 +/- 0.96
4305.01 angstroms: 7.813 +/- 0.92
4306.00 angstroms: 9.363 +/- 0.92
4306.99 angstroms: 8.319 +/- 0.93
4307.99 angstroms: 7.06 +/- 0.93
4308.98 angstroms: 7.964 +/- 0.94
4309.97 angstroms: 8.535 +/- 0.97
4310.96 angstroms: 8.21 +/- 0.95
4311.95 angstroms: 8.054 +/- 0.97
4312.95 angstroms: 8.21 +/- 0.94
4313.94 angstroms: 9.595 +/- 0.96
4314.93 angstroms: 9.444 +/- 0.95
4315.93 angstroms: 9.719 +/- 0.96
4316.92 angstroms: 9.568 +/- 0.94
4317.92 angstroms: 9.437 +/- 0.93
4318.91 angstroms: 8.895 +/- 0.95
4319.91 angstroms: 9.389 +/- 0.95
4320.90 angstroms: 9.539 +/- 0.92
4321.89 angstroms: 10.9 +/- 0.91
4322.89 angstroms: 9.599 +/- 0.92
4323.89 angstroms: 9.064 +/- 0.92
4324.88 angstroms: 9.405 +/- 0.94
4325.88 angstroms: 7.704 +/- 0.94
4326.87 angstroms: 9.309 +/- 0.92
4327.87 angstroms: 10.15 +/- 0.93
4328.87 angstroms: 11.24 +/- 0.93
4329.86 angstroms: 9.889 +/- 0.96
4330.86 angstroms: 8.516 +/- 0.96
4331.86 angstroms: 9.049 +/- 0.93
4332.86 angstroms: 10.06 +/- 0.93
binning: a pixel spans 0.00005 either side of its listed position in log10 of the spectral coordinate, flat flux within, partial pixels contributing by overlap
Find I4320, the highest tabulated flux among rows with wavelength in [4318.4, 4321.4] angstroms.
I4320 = 9.539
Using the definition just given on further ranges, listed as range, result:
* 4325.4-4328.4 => 10.15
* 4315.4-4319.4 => 9.719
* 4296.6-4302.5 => 9.283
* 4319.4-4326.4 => 10.9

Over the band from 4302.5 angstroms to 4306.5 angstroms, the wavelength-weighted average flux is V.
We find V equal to 8.57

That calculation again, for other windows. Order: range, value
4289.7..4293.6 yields 9.27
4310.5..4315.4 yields 8.71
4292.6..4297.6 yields 9.42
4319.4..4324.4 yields 9.7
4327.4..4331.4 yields 9.93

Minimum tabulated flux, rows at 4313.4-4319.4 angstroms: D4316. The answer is 8.895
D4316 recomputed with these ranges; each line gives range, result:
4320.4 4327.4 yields 7.704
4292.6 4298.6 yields 7.93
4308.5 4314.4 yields 7.964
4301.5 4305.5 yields 7.813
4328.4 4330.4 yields 9.889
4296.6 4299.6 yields 7.065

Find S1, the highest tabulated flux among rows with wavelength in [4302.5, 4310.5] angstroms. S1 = 9.363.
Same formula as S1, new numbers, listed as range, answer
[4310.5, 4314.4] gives 9.595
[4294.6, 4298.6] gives 9.644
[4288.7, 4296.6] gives 10.86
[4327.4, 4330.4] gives 11.24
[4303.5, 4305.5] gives 8.333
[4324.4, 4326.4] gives 9.405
